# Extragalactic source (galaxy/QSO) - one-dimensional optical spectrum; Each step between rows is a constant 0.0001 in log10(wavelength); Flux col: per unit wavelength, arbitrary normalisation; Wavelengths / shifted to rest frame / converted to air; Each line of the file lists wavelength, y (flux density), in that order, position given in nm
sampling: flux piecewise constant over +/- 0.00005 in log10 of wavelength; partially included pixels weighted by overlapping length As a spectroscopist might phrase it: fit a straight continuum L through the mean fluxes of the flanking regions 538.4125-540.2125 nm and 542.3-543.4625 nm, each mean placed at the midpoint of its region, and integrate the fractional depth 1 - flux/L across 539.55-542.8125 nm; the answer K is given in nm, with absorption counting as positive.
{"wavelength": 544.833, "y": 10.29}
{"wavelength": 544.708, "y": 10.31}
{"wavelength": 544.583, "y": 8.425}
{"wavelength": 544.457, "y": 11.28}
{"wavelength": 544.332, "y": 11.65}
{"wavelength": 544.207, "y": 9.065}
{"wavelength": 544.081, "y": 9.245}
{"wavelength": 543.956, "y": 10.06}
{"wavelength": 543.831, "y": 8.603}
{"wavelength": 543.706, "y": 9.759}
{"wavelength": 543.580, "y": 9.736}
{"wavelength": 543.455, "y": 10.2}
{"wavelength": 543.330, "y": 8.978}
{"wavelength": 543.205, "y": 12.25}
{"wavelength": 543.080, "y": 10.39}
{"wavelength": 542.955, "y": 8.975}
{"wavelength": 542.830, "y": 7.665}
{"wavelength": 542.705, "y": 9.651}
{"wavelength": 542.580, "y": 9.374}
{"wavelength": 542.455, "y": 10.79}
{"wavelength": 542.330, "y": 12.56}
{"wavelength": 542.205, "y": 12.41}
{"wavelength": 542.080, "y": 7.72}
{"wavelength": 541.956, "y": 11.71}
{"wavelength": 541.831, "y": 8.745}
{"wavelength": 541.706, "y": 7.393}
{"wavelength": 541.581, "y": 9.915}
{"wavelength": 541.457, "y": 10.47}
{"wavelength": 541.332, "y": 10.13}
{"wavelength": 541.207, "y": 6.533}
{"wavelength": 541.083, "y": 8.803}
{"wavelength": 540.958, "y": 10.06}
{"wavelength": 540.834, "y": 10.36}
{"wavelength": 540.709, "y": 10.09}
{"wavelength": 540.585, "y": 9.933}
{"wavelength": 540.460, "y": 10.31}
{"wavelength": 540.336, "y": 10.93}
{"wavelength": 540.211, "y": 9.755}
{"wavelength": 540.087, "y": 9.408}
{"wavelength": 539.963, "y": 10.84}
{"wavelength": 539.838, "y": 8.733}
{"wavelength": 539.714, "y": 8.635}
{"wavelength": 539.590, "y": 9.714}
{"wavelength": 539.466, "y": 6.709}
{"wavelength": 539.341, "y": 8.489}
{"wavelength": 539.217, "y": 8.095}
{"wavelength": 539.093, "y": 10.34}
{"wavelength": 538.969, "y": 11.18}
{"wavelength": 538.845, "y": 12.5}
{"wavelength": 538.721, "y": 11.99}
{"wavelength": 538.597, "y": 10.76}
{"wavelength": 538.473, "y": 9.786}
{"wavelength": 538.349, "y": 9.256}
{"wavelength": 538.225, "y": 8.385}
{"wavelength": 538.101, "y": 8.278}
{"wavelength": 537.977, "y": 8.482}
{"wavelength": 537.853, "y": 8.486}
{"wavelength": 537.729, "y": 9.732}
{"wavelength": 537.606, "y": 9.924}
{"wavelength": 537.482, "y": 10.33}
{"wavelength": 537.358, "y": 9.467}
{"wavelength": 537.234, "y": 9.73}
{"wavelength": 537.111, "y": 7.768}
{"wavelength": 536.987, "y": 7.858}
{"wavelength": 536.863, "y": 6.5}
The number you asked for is 0.043 nm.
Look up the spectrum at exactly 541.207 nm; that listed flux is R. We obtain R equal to 6.533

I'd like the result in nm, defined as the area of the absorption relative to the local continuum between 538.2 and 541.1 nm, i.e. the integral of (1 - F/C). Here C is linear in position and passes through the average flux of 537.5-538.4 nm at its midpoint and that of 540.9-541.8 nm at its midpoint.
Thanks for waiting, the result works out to -0.26 nm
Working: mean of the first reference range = 9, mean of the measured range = 9.83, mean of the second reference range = 9.02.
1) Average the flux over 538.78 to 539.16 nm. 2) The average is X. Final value 11.3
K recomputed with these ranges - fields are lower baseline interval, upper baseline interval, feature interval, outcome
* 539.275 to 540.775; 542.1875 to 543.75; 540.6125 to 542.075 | 0.05 nm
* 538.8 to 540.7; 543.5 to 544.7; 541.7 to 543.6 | -0.05 nm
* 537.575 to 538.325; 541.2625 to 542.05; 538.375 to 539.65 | -0.12 nm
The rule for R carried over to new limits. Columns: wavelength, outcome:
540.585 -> 9.933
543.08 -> 10.39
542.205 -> 12.41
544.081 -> 9.245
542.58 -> 9.374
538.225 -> 8.385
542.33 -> 12.56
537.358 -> 9.467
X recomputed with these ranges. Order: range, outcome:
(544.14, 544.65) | 10.1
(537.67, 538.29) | 8.66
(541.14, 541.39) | 8.32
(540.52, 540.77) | 10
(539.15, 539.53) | 7.8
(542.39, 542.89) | 9.39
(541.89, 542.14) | 9.74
